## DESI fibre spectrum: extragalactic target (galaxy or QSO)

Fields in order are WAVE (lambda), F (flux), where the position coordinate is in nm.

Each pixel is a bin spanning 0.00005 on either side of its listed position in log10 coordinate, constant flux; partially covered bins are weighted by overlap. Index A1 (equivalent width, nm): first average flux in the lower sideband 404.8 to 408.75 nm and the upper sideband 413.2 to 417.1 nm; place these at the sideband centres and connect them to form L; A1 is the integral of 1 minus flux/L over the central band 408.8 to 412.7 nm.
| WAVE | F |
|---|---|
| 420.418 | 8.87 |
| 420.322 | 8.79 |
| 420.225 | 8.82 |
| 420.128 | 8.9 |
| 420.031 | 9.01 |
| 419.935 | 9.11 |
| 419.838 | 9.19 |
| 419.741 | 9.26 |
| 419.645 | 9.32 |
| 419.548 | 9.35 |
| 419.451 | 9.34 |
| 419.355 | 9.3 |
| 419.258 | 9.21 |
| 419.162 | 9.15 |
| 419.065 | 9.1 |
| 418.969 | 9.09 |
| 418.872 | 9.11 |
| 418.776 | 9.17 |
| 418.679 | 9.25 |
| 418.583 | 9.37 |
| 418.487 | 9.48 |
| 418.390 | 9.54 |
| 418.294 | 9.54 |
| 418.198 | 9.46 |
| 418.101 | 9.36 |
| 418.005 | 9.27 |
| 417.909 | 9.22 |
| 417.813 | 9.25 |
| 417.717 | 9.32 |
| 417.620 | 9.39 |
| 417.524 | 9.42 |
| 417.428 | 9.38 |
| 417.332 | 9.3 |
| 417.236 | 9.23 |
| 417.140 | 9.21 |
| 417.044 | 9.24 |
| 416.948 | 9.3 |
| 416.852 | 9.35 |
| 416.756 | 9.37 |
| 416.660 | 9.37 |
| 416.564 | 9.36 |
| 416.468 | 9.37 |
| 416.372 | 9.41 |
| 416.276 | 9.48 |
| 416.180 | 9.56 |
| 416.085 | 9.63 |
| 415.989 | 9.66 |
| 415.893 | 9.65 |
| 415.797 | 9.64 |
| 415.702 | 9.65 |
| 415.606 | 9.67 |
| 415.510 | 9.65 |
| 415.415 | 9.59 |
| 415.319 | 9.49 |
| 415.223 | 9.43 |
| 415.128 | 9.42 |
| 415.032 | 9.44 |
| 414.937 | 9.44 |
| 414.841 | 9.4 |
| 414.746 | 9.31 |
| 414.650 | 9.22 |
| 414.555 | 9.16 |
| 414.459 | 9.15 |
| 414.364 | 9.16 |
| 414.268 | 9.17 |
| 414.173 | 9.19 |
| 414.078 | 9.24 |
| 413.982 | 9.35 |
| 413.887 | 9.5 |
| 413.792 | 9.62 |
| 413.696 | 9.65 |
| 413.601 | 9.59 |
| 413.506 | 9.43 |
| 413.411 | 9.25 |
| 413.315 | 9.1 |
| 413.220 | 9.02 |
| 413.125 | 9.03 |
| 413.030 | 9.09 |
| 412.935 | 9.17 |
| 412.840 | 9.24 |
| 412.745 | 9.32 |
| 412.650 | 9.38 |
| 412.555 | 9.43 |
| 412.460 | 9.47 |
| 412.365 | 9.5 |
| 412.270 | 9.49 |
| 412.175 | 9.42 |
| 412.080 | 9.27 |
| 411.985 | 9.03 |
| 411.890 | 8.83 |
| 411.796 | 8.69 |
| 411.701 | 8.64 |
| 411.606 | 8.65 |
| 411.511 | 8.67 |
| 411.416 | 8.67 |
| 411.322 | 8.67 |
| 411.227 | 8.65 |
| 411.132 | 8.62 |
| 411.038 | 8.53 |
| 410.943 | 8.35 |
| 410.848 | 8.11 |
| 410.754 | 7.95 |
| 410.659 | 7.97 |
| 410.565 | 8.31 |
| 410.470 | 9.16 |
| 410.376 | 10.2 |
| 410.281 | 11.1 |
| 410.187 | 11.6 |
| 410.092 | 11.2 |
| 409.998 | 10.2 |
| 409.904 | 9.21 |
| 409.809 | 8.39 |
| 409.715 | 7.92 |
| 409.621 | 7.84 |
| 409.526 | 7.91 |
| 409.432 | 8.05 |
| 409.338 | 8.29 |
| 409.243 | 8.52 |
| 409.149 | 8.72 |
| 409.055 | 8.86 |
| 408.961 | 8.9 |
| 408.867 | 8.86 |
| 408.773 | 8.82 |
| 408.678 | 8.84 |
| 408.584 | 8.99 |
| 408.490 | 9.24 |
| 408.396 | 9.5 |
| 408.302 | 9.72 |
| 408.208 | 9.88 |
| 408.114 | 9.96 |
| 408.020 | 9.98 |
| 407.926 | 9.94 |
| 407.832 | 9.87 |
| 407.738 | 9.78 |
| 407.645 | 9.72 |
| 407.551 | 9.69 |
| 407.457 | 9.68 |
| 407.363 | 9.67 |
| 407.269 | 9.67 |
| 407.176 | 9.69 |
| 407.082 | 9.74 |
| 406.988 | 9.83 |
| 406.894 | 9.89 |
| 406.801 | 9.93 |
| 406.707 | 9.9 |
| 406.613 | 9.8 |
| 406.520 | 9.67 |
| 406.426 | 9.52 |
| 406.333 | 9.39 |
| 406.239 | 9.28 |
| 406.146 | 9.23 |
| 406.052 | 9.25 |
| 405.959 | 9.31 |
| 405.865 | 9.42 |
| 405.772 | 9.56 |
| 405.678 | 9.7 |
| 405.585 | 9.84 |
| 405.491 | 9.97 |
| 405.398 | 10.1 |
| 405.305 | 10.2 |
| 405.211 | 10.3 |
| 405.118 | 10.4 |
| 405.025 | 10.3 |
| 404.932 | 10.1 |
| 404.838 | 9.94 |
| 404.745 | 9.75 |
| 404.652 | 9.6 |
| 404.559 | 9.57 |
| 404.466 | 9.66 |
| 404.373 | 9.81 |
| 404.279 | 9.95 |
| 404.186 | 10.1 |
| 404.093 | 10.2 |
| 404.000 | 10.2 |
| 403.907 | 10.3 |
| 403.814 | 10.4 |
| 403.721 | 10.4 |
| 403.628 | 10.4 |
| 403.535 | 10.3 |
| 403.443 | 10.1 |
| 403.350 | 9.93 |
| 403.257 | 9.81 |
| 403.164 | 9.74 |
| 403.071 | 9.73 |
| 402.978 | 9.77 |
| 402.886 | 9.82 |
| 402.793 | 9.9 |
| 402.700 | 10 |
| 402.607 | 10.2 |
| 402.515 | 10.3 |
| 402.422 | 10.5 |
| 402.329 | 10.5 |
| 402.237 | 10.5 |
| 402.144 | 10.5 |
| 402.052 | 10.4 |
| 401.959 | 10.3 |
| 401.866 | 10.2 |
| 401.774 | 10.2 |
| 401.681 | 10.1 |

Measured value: 0.25 nm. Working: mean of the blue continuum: 9.72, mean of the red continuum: 9.41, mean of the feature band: 8.96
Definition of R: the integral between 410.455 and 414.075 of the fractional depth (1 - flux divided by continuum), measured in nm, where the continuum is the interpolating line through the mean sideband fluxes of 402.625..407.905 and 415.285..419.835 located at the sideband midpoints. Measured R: 0.22 nm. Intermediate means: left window 9.85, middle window 9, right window 9.38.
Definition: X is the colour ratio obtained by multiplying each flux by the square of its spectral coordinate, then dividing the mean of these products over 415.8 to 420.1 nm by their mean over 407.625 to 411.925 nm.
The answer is 1.07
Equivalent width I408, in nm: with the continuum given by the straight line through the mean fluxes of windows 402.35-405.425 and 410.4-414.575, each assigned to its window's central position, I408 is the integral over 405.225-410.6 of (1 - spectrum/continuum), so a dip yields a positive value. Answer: 0.058 nm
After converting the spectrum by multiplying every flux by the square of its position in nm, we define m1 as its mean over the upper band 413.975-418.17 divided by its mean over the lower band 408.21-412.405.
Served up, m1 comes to 1.1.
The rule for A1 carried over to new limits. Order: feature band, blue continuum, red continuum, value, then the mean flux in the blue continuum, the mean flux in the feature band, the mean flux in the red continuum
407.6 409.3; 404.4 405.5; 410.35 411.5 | -0.03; 10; 9.33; 8.58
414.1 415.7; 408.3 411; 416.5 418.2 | -0.03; 8.98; 9.37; 9.32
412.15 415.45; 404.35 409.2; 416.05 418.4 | 0.04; 9.63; 9.34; 9.37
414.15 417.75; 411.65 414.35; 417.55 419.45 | -0.05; 9.25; 9.4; 9.3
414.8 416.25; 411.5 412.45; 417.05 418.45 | -0.05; 9.05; 9.56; 9.35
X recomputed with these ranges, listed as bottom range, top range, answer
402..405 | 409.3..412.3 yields 0.92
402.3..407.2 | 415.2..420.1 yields 1.01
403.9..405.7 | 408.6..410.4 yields 0.93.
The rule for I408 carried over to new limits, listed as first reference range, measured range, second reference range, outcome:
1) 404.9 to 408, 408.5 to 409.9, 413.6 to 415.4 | 0.16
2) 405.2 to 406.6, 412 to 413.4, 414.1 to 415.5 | 0.02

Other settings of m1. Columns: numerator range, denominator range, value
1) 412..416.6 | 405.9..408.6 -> 1.01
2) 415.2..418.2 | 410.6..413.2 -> 1.09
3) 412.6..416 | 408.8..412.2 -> 1.07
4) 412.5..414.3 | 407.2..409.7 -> 1.04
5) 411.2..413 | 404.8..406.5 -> 0.96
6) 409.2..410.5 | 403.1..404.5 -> 0.95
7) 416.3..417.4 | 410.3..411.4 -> 1.11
